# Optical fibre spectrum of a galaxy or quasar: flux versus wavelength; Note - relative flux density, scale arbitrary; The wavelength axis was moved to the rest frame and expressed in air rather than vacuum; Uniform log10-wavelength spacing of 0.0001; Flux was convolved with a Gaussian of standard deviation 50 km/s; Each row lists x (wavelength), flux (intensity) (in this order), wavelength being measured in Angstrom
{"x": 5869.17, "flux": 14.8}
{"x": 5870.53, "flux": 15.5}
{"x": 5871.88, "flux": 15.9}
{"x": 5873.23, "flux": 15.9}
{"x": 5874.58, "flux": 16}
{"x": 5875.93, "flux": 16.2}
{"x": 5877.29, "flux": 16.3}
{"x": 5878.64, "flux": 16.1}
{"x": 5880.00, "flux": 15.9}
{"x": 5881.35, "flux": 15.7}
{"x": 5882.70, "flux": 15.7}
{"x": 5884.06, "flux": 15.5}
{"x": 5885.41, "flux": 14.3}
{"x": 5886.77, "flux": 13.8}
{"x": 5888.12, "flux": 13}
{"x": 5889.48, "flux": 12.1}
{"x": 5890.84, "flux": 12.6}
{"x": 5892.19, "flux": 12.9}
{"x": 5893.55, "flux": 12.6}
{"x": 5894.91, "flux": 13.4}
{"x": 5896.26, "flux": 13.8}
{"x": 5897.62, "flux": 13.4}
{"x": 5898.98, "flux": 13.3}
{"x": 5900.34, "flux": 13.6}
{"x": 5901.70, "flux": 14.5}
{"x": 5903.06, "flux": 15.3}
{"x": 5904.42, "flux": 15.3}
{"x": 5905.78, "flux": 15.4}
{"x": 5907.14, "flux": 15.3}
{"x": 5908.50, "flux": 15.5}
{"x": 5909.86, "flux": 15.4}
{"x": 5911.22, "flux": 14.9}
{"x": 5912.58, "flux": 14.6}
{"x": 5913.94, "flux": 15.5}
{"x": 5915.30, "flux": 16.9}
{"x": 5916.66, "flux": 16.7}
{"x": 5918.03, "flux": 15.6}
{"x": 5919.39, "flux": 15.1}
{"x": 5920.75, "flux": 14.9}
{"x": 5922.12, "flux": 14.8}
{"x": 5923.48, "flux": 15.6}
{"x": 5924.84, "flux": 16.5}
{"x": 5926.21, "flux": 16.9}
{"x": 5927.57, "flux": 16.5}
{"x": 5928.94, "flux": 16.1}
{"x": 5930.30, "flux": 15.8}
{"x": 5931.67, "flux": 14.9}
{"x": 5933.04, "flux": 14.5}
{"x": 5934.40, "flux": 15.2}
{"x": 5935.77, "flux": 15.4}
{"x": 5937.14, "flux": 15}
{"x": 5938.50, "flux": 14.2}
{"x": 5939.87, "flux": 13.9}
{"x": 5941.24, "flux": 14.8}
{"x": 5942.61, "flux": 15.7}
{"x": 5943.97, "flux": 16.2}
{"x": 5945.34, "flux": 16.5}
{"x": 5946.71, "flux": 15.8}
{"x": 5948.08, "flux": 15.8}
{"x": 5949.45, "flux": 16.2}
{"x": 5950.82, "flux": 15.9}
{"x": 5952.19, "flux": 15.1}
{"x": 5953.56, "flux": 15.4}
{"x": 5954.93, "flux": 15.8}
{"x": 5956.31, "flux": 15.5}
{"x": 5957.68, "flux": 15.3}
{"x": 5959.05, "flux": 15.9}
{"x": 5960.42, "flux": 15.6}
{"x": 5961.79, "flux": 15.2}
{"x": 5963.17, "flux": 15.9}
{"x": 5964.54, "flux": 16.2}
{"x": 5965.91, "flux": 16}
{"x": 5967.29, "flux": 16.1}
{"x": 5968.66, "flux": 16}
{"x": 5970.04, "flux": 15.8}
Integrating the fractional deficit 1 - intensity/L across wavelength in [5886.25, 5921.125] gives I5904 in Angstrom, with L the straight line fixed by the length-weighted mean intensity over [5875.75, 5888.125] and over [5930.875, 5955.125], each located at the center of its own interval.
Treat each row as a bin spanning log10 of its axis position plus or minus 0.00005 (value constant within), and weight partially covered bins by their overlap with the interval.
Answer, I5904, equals 2.0 Angstrom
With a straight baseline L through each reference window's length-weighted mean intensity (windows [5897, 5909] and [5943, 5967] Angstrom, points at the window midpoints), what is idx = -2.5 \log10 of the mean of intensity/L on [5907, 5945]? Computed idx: -0.02 mag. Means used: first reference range 14.6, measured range 15.5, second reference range 15.8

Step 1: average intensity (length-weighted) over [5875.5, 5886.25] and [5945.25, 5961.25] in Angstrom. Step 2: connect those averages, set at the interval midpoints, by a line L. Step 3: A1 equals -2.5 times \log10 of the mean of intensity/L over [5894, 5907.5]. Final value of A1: 0.102 mag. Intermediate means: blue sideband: 15.7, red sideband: 15.7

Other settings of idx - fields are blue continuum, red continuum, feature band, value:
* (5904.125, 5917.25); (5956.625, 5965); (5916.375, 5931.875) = -0.013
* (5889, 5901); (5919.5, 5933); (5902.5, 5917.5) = -0.087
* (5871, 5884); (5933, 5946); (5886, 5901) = 0.196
